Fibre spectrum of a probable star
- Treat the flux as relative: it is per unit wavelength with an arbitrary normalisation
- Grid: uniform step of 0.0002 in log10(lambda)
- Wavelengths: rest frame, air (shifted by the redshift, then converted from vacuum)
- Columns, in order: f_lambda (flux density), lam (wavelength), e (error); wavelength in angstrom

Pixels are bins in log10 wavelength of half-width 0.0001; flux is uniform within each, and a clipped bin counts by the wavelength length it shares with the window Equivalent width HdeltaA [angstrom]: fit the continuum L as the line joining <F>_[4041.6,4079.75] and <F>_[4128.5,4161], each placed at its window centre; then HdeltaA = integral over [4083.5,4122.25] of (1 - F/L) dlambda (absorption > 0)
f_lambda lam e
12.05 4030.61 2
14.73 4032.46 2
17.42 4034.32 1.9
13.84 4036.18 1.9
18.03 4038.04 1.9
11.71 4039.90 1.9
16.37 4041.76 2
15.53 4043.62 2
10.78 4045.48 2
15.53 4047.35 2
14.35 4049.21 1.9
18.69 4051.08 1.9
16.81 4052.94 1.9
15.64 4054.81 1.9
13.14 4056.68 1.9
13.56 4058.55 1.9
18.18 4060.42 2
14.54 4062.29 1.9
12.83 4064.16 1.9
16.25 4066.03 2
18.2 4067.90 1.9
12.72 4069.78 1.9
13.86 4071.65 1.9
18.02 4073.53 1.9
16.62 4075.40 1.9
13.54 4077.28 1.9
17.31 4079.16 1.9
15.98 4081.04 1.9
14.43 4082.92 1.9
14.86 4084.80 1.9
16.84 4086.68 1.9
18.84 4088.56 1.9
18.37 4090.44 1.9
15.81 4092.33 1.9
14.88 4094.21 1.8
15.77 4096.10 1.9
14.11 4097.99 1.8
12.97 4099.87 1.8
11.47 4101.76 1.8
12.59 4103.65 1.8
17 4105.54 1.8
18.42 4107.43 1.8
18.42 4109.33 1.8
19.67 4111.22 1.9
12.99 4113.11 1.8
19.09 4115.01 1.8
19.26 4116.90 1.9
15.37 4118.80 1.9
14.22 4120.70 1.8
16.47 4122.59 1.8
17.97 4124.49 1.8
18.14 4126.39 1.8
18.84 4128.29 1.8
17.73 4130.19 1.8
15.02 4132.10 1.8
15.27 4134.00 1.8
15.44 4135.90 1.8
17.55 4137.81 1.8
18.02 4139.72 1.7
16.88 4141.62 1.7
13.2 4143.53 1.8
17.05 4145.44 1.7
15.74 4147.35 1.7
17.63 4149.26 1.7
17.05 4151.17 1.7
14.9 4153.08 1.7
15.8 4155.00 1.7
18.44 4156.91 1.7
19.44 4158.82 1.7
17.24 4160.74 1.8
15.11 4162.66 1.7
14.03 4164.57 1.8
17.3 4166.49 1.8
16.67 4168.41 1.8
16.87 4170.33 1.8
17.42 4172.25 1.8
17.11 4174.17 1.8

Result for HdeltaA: -0.1 angstrom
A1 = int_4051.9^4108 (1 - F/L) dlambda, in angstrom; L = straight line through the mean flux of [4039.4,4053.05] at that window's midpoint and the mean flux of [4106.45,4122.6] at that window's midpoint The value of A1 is 2.0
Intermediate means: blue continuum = 15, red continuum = 17.1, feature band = 15.4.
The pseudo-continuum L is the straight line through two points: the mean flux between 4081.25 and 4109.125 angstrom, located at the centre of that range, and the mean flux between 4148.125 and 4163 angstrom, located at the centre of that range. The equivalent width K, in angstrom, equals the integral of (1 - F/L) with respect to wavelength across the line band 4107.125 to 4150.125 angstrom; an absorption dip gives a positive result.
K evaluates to -1.4 angstrom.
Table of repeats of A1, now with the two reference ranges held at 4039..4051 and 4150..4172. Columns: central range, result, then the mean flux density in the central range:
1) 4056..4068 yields -0.3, 15.1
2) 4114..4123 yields -0.6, 16.9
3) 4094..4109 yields 0.7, 14.8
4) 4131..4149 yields 0.2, 16.1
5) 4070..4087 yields -0.6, 15.6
